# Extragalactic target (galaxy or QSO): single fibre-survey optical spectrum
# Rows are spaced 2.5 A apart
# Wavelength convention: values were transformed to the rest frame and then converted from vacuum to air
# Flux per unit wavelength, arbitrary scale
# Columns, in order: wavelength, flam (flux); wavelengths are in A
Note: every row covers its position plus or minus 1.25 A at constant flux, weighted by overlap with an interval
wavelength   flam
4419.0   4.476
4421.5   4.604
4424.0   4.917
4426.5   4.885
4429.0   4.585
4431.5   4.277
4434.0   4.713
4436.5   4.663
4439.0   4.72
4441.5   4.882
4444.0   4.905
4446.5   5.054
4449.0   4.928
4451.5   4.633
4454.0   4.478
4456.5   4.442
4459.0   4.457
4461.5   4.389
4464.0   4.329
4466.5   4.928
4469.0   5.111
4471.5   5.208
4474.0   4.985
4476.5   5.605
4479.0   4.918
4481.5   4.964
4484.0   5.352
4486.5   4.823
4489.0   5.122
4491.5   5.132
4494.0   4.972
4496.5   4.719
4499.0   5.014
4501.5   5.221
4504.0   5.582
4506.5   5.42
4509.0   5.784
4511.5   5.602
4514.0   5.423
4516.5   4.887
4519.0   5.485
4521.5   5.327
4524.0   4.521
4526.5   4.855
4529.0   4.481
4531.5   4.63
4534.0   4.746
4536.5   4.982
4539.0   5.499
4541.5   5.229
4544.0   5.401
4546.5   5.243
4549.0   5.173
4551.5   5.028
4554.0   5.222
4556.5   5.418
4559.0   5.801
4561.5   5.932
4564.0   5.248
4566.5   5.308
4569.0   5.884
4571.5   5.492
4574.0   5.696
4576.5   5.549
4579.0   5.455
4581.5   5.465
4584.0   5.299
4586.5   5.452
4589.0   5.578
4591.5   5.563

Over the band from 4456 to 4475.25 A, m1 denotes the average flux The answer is 4.74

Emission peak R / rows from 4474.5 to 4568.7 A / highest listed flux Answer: 5.932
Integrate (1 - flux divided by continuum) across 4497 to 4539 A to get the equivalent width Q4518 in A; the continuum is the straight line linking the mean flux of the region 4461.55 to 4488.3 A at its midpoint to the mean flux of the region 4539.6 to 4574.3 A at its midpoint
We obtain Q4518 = 0.7 A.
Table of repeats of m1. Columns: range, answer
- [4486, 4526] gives 5.19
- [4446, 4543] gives 5.01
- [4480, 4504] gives 5.06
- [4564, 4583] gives 5.53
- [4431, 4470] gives 4.69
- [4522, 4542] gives 4.87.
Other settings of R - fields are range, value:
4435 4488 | 5.605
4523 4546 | 5.499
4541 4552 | 5.401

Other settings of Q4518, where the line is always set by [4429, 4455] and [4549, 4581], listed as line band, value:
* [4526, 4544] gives 1.2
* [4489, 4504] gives 0.0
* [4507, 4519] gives -0.6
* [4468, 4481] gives -0.6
